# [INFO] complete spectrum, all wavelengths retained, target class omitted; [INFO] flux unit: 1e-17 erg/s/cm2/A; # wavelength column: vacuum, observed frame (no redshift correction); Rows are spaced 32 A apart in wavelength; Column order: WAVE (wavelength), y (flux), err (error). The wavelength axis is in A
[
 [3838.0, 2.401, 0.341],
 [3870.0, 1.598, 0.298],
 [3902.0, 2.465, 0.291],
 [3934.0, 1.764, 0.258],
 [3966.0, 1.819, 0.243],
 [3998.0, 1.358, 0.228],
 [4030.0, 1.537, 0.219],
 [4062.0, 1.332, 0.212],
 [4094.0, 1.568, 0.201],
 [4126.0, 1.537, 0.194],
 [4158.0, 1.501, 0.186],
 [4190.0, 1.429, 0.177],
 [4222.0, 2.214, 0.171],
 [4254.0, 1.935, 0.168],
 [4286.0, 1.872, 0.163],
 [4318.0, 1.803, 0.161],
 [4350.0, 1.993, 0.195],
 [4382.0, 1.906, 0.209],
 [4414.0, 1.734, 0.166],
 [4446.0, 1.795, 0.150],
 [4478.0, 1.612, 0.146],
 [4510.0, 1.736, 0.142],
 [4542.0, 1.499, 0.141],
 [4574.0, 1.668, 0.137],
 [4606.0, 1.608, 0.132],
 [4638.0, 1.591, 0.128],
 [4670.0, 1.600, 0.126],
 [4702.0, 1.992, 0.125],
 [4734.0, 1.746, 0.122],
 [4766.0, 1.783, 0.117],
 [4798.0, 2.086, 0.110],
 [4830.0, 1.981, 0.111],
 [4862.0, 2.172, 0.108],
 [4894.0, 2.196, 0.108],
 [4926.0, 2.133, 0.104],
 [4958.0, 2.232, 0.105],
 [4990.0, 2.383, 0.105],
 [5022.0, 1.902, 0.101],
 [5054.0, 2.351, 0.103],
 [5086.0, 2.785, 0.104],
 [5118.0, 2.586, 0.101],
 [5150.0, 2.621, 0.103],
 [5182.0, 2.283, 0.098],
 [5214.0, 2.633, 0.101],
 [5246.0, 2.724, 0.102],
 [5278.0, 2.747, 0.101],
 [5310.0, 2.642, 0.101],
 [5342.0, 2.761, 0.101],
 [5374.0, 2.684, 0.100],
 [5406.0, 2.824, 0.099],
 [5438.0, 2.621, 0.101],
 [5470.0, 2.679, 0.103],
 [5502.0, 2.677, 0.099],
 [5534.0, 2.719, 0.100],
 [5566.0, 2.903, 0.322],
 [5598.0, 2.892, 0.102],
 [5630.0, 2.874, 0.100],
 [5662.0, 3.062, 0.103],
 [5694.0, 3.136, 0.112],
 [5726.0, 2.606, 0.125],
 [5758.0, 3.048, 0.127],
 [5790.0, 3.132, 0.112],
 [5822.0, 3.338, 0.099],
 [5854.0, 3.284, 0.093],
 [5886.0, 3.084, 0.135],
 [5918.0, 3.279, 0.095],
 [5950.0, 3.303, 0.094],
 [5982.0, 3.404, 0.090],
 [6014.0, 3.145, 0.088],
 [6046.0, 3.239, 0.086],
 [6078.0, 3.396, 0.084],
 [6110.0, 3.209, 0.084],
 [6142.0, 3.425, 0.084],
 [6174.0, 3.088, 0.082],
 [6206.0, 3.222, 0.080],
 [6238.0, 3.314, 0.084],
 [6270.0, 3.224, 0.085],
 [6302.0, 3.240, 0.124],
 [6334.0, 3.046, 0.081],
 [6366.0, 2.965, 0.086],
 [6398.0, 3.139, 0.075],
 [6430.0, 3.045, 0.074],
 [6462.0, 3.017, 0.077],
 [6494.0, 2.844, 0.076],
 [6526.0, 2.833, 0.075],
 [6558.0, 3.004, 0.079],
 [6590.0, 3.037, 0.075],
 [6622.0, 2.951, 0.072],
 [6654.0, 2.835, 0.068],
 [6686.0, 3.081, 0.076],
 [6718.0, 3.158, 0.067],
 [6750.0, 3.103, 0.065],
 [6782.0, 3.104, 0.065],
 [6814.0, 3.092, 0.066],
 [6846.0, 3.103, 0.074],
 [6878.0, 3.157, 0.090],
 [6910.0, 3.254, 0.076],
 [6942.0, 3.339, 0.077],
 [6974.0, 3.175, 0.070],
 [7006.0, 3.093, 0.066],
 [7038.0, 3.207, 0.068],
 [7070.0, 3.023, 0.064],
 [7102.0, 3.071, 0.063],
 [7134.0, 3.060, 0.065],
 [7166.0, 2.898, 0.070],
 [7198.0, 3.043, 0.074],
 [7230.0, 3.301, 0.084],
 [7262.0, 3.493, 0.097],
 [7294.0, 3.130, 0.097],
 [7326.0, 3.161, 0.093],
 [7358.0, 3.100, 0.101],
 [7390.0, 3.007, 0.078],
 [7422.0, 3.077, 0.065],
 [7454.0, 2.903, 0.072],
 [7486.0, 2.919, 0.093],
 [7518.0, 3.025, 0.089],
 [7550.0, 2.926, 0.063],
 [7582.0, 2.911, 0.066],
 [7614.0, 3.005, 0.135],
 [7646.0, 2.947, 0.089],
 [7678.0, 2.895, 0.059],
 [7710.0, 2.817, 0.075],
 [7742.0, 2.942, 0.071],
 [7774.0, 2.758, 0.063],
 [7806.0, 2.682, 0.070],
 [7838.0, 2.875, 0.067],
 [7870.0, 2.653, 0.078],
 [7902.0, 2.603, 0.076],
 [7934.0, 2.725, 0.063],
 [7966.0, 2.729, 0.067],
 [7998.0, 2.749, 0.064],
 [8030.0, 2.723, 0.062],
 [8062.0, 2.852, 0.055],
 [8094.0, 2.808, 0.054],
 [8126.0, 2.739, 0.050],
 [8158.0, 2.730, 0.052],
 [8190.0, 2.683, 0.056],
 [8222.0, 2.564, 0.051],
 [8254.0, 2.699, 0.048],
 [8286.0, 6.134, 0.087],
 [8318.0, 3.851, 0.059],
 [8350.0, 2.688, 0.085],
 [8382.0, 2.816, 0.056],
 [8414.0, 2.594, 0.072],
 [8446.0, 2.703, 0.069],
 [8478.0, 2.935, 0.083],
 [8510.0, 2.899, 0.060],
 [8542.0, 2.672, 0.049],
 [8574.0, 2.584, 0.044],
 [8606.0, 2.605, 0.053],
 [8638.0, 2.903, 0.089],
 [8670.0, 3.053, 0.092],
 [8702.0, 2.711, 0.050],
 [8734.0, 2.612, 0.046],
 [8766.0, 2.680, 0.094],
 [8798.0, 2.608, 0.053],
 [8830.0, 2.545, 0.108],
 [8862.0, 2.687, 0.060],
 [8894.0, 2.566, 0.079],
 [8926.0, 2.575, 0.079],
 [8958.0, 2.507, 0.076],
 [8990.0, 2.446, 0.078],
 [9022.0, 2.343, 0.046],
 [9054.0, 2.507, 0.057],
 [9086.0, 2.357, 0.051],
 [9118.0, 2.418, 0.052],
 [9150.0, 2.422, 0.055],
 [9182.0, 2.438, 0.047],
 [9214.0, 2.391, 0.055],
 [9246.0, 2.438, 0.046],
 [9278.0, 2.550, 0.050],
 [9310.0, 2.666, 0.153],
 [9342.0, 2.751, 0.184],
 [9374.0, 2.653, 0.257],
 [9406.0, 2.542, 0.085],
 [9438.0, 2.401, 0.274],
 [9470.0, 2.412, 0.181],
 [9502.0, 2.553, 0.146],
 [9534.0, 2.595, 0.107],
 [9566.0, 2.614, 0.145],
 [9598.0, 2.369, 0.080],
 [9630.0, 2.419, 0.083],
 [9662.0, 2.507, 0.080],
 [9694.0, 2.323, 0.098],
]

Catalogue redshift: 0.264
